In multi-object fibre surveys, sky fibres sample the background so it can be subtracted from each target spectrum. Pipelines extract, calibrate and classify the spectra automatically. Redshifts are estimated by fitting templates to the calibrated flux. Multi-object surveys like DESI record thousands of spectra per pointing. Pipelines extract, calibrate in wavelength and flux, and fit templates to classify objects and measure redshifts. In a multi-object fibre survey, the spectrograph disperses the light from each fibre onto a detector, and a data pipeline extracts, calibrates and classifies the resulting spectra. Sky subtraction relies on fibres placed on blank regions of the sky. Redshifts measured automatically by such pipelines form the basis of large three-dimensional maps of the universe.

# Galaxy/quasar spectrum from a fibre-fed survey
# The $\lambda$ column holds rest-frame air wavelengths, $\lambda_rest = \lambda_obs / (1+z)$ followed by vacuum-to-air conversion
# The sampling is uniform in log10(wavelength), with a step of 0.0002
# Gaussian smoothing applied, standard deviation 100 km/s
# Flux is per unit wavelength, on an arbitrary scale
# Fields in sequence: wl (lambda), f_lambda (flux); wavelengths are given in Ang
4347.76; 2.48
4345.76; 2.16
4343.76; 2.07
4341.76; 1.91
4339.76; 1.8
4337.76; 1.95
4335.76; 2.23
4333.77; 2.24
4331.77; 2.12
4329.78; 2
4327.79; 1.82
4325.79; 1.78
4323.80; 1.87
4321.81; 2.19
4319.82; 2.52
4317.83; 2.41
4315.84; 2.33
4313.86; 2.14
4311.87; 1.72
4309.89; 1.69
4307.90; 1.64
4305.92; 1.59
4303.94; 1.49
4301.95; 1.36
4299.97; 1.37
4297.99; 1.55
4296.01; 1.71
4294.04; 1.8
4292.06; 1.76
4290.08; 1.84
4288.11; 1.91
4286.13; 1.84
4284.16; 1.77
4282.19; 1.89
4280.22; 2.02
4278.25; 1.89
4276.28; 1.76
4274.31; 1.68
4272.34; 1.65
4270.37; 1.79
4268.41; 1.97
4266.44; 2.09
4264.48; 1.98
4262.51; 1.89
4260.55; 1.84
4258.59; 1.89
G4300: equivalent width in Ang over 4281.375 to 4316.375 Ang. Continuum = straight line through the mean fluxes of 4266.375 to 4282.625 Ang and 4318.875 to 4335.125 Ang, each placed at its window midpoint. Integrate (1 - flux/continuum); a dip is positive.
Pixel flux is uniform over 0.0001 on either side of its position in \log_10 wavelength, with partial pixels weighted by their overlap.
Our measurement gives 3.8 Ang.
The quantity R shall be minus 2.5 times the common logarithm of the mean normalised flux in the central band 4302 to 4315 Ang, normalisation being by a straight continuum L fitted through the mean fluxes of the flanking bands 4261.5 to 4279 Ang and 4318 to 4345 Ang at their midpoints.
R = 0.17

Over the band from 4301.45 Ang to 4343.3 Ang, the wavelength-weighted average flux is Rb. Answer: 1.95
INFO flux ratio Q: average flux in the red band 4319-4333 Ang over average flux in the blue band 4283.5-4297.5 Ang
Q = 1.1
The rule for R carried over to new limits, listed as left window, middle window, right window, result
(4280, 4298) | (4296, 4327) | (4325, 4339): 0.05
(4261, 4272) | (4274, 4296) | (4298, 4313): -0.05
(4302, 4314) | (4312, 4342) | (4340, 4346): -0.14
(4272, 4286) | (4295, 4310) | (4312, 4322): 0.34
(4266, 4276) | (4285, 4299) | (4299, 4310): -0.09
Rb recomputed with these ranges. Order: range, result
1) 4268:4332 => 1.84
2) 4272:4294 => 1.82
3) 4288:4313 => 1.64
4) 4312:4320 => 2.26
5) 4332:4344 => 2.04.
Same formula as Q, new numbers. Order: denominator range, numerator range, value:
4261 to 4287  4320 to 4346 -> 1.09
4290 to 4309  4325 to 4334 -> 1.23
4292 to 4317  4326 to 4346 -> 1.18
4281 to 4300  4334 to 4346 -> 1.15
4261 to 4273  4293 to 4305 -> 0.81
